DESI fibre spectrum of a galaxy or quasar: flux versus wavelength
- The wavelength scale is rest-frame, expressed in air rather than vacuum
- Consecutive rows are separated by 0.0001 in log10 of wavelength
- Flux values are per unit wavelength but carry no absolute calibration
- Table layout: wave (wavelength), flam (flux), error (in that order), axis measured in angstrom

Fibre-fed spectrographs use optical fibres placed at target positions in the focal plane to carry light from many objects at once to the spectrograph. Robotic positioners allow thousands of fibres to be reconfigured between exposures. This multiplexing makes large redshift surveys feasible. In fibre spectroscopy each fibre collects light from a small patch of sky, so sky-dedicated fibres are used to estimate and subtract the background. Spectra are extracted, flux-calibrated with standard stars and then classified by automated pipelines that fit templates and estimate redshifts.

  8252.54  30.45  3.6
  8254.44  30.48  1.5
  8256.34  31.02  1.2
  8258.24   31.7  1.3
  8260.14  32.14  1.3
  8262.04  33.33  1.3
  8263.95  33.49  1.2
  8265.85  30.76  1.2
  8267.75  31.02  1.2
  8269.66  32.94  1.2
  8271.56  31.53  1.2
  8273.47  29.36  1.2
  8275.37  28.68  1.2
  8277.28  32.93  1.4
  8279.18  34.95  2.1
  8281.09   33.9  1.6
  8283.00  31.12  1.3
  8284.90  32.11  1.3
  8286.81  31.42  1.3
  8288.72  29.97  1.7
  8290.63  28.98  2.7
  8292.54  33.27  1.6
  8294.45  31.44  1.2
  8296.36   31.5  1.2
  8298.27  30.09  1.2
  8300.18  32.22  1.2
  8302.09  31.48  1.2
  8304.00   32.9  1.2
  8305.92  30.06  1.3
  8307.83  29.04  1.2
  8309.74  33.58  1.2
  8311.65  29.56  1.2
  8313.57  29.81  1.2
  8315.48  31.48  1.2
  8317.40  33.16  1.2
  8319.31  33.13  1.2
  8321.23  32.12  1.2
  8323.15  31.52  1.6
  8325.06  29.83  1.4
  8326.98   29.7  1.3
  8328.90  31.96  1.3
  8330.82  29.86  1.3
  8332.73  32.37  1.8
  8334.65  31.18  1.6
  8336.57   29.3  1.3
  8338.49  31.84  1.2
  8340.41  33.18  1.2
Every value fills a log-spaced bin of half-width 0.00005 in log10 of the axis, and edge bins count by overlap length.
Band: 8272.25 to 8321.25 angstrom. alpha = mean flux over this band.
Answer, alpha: 31.5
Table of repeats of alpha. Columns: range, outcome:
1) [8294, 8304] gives 31.5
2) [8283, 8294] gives 31.2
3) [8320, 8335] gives 31.1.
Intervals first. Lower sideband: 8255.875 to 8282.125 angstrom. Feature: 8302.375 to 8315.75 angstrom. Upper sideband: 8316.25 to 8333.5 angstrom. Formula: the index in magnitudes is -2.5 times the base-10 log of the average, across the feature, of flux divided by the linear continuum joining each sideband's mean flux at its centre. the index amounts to 0.03 mag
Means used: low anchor 32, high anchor 31.5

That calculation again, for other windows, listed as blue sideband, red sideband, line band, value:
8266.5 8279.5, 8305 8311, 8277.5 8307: -0.02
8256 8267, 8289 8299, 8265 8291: 0.00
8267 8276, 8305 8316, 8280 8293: -0.03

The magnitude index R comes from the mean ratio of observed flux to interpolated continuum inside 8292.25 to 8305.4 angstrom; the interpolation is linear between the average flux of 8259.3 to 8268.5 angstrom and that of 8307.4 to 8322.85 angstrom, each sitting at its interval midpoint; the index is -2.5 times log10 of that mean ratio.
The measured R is 0.00 mag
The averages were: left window 32.2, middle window 31.7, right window 31.6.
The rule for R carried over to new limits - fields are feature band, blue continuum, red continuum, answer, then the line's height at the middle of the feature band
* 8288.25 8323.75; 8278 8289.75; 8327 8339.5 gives 0.012 mag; 31.7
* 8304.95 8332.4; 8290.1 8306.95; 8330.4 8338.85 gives 0.001 mag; 31.1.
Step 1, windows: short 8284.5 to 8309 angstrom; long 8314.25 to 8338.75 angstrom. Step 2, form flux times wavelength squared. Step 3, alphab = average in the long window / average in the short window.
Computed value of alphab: 1.01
